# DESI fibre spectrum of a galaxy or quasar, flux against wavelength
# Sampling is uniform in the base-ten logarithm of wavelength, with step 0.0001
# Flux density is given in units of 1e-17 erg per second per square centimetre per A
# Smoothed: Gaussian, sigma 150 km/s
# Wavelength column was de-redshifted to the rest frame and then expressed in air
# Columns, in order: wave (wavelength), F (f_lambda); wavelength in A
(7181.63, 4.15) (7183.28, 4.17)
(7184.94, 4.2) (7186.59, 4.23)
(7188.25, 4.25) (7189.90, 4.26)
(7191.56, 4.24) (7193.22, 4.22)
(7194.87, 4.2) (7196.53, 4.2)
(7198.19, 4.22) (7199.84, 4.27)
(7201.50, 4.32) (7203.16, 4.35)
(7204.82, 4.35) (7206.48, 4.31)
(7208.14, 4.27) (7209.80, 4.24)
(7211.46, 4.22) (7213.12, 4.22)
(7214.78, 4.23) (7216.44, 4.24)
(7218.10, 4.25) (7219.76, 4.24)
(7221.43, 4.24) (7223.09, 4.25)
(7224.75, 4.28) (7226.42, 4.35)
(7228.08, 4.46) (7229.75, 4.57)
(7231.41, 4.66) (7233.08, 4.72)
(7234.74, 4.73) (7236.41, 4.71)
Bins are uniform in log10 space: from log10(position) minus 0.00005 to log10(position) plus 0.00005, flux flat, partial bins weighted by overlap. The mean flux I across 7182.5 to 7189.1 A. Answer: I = 4.21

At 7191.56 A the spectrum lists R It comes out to 4.24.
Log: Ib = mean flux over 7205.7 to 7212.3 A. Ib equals 4.26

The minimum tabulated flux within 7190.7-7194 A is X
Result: 4.22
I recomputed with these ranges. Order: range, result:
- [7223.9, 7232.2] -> 4.46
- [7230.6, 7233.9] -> 4.68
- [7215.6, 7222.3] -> 4.24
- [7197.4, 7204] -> 4.29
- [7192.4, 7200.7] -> 4.23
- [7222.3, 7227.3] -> 4.3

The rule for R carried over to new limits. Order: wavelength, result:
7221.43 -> 4.24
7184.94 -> 4.2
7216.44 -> 4.24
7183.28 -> 4.17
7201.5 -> 4.32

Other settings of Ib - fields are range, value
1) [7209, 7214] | 4.23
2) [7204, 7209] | 4.31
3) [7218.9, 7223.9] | 4.24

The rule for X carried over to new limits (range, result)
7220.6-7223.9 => 4.24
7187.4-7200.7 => 4.2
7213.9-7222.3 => 4.23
